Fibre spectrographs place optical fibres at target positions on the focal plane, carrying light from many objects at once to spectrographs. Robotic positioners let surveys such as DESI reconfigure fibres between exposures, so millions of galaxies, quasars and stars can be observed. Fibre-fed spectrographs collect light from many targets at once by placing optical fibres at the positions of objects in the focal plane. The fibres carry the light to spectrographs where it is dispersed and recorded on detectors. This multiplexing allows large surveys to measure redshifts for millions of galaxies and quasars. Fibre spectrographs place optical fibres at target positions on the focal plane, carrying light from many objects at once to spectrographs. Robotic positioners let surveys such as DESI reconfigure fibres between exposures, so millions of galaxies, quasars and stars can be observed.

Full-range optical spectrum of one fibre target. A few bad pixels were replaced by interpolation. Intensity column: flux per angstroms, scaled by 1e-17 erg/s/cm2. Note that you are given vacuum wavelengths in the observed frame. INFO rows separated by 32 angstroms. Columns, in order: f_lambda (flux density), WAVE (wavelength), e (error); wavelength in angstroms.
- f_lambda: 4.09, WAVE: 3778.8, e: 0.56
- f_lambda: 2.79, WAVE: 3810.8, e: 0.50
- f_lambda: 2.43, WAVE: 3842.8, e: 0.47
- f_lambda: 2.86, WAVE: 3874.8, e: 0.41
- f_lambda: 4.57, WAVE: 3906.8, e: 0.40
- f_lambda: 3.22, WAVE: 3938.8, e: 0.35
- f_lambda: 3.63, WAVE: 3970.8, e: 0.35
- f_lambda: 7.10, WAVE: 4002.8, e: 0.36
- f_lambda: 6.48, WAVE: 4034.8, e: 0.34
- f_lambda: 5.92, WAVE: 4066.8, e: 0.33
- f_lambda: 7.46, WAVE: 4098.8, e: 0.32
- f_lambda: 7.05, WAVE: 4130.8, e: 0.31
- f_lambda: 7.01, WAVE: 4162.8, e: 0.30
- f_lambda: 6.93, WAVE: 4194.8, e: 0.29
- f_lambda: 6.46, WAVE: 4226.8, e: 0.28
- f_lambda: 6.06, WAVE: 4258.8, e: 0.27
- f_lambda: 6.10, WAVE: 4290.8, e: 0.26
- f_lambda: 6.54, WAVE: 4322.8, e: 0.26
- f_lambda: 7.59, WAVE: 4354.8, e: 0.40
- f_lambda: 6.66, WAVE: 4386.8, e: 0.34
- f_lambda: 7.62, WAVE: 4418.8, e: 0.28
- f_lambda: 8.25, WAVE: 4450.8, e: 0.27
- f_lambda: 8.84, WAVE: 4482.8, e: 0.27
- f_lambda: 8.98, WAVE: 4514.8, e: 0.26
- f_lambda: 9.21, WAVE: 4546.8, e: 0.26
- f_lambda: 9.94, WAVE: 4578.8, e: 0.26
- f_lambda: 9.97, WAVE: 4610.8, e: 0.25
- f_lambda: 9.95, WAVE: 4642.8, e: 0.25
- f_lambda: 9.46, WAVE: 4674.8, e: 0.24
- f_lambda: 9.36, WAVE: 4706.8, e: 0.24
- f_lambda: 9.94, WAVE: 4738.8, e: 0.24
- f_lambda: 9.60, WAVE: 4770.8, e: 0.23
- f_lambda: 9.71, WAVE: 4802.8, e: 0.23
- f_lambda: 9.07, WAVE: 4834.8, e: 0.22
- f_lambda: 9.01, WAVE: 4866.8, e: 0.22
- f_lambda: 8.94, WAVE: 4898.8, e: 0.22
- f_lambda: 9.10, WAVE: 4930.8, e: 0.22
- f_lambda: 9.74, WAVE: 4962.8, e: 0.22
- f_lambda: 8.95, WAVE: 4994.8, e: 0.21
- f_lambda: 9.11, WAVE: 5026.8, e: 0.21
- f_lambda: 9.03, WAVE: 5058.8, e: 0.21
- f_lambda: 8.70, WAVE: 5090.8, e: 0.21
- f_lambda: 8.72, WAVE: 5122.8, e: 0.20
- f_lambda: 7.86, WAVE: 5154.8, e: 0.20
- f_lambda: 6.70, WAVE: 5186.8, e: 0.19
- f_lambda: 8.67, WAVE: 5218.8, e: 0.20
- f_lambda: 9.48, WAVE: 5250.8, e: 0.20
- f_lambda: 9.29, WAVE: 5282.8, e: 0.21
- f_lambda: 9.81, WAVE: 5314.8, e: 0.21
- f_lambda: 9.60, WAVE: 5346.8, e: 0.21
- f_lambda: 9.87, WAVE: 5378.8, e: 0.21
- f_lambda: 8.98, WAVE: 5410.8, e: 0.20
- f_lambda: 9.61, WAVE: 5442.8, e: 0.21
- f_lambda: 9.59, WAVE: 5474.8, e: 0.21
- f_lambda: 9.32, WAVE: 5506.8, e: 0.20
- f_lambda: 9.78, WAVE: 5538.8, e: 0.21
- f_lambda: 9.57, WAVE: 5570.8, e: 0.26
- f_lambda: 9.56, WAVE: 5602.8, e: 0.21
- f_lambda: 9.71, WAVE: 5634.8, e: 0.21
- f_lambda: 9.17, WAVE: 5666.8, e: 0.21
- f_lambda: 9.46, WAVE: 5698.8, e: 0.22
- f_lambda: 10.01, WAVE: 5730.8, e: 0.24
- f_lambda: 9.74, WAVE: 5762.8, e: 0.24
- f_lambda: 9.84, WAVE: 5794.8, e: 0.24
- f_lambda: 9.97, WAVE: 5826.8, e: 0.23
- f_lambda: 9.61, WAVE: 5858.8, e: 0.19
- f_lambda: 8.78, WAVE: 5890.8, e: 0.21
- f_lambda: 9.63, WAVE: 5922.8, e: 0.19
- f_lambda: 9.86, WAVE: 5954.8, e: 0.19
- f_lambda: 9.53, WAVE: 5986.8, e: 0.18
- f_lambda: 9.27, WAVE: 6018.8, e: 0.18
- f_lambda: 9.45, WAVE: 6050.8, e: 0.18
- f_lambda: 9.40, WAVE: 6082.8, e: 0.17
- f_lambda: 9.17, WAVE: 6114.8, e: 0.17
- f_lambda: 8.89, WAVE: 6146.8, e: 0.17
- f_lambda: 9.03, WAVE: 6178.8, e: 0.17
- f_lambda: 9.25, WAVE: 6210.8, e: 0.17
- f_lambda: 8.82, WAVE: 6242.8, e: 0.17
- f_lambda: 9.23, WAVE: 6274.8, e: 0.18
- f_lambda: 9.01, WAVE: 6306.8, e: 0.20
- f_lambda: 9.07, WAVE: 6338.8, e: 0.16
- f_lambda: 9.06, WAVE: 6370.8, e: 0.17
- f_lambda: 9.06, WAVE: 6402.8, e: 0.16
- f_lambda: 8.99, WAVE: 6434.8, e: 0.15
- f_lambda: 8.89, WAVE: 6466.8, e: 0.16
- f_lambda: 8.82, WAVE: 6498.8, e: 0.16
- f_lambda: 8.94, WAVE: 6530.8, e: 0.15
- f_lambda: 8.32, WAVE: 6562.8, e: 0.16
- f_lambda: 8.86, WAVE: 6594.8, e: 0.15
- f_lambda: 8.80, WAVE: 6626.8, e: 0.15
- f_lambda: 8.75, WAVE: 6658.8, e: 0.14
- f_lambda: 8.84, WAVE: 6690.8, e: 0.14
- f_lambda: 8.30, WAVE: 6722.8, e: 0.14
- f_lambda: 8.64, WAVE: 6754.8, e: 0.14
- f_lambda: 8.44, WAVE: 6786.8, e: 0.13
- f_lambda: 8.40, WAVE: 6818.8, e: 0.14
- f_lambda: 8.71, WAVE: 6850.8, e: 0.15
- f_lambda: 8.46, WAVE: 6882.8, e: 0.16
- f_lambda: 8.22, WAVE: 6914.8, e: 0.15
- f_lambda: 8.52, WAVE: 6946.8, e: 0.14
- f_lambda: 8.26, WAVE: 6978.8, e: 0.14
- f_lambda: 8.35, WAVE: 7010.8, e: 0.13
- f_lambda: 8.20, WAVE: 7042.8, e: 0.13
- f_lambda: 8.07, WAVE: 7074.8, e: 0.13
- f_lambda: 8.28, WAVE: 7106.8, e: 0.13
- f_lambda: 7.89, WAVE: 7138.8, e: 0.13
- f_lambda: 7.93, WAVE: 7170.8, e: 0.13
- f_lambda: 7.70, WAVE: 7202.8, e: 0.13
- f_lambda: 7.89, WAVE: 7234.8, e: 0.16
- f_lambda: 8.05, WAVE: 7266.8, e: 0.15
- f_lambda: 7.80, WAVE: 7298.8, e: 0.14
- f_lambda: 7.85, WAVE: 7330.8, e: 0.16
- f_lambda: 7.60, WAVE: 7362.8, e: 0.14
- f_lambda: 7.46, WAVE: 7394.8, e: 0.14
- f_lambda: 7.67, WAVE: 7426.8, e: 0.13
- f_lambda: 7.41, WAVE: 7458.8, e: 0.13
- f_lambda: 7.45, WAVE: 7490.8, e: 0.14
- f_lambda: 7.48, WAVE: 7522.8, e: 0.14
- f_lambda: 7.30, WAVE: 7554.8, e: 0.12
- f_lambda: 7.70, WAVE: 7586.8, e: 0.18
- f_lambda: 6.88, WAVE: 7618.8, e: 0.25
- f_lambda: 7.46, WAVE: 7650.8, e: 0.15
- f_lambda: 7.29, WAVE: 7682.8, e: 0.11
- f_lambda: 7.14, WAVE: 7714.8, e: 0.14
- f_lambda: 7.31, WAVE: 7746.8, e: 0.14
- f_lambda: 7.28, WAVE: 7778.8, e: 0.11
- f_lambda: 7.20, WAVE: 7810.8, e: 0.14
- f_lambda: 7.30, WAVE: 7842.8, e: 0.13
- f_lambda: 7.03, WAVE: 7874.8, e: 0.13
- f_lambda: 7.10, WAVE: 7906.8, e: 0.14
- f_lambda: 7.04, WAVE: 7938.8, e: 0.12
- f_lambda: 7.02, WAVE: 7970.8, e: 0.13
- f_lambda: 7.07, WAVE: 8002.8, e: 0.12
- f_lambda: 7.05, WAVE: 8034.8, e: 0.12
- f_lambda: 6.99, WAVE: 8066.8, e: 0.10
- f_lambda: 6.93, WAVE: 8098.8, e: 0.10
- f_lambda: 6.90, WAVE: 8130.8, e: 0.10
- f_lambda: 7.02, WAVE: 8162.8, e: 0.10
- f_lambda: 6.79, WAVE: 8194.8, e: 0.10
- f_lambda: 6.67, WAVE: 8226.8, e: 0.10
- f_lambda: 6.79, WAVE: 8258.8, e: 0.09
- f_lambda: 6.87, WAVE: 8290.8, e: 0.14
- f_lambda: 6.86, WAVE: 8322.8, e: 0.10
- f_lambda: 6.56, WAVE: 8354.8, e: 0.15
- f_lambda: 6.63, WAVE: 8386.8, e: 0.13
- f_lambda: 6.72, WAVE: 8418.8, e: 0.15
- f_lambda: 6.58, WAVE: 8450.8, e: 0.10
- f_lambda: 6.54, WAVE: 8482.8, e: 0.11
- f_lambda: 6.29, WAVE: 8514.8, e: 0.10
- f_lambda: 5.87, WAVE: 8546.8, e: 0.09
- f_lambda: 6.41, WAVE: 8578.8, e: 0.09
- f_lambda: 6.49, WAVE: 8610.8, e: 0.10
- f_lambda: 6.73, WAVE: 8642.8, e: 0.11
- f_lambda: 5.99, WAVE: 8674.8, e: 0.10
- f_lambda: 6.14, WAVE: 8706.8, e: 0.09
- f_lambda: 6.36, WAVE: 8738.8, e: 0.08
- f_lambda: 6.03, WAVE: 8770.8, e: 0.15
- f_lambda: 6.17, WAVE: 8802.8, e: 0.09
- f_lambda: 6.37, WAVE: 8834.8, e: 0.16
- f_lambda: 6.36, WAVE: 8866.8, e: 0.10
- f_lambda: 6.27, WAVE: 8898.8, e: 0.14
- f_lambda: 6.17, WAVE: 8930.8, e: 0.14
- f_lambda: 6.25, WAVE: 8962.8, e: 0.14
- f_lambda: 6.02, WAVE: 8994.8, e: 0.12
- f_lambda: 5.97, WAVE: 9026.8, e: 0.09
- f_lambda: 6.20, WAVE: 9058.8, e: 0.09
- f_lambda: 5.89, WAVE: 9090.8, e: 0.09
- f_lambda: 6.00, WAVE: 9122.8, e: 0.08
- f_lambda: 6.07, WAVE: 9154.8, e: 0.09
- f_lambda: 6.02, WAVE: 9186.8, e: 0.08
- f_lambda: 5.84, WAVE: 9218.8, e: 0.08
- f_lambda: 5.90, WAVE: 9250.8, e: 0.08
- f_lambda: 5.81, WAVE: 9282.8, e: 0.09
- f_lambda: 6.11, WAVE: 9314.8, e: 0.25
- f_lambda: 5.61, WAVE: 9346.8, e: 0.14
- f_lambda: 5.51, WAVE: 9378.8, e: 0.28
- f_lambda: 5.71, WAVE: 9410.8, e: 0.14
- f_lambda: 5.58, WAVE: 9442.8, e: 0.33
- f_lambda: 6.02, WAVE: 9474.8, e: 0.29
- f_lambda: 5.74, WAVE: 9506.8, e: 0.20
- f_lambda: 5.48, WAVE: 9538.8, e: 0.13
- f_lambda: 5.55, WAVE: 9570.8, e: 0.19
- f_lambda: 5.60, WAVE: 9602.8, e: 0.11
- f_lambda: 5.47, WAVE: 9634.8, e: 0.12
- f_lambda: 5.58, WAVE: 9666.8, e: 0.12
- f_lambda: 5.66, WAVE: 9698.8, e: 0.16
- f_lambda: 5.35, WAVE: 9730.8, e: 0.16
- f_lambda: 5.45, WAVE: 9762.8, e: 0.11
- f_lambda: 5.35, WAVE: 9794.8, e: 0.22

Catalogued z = 0.000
